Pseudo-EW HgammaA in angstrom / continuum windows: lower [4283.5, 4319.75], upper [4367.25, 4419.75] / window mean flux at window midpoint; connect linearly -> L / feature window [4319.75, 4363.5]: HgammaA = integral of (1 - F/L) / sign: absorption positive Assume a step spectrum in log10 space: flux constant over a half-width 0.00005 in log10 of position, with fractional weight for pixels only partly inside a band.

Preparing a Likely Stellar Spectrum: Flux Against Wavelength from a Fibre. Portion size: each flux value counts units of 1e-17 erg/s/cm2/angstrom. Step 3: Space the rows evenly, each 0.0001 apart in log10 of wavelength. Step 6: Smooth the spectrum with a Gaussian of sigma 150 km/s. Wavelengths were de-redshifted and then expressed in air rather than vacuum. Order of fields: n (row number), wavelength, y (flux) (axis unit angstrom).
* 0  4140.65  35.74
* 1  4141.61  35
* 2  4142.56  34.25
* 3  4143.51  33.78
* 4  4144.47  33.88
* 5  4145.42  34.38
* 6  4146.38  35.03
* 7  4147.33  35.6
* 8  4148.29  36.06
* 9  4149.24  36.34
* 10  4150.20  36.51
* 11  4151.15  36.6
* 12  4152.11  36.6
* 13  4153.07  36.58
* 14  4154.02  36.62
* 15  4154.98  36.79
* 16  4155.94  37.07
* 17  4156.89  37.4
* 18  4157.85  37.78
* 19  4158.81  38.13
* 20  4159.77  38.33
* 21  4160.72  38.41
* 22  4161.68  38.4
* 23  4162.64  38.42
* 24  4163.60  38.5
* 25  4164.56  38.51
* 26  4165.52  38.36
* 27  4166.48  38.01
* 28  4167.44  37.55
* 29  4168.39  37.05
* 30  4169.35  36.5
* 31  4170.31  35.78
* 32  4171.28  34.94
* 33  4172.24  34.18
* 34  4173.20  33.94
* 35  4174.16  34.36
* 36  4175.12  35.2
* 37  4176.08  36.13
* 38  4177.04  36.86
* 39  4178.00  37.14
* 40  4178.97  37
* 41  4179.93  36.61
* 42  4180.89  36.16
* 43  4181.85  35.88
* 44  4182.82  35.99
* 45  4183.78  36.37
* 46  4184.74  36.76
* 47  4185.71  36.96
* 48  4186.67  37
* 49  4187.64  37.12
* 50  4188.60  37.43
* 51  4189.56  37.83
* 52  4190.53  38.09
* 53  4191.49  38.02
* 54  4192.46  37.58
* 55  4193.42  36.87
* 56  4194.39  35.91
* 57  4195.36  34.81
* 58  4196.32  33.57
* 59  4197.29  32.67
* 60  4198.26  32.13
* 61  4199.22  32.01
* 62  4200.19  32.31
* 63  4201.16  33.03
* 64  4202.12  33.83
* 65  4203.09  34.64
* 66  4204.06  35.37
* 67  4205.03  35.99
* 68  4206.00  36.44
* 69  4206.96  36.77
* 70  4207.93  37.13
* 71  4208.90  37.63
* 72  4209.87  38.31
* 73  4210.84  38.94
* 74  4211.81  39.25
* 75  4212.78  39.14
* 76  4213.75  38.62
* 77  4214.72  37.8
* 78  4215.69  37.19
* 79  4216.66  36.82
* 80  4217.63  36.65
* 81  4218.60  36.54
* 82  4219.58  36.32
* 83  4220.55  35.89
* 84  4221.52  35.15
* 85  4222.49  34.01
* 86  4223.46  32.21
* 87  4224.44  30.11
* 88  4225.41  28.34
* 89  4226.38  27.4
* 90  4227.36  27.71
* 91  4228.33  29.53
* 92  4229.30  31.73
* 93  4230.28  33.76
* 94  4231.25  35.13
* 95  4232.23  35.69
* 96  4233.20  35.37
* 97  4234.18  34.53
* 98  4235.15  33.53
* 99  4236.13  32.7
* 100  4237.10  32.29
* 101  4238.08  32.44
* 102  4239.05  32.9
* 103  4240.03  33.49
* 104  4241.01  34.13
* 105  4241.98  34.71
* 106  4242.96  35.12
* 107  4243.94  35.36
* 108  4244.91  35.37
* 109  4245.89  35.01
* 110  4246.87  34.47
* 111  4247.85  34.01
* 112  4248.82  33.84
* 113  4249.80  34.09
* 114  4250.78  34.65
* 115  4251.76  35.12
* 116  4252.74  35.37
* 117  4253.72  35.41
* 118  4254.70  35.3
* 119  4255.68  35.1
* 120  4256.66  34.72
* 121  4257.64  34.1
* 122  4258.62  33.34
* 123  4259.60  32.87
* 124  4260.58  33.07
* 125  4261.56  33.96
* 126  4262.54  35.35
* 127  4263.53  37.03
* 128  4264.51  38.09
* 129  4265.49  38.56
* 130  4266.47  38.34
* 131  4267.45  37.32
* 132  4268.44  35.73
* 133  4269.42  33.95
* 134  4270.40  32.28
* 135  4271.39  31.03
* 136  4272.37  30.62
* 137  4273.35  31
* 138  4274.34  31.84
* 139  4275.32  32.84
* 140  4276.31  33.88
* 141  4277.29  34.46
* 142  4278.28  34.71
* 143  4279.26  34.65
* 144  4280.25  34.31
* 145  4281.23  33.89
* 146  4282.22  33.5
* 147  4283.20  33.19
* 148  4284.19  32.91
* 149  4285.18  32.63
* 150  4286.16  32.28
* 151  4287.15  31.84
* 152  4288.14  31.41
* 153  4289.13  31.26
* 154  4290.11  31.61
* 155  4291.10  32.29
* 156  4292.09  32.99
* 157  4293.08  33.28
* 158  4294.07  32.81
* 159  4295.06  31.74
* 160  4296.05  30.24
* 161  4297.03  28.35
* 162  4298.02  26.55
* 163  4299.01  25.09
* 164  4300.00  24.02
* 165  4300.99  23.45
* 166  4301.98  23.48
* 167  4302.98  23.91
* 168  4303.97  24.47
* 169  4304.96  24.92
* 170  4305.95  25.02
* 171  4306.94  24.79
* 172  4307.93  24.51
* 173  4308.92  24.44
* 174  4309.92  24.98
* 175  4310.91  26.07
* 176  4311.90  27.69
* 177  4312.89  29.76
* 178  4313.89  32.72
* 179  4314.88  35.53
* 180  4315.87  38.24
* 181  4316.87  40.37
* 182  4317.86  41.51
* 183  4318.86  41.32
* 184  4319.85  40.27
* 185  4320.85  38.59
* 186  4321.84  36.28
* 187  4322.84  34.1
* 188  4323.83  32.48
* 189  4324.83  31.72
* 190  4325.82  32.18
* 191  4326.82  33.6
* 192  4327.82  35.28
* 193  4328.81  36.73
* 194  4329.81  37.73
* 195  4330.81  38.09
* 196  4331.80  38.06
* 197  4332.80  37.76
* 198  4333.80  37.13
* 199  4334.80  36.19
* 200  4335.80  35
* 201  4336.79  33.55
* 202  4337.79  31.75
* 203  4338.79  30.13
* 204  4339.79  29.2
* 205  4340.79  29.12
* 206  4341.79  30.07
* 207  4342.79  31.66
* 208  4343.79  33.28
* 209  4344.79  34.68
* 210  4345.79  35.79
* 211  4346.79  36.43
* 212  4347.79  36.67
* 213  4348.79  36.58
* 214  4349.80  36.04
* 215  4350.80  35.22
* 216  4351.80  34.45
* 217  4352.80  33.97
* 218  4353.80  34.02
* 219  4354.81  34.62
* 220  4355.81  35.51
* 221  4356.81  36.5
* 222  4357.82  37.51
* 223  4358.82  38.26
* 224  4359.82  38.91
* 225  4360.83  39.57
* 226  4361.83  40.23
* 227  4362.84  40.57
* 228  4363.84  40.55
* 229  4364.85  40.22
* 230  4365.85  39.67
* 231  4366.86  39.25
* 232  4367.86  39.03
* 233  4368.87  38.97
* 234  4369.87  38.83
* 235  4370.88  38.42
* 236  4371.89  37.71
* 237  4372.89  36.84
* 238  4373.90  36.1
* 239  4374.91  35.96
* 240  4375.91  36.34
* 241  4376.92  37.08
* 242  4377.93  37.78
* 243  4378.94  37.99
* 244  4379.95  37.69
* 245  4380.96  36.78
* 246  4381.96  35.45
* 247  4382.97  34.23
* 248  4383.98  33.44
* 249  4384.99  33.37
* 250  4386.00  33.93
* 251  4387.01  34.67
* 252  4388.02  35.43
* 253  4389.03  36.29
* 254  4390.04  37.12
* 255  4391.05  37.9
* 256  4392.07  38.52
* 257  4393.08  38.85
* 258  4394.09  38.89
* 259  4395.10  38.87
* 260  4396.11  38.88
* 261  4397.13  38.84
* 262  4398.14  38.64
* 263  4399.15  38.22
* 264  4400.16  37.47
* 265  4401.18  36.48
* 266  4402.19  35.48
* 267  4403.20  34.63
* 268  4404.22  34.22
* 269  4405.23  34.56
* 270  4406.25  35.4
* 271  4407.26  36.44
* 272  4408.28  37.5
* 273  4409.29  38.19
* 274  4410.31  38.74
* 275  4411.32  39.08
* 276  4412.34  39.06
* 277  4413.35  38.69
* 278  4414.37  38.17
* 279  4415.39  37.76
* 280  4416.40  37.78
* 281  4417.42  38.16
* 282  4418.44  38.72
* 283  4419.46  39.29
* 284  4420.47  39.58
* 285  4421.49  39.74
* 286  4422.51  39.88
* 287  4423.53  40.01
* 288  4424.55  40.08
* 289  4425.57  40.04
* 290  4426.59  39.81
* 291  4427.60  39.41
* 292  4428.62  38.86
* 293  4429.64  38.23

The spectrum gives -2.9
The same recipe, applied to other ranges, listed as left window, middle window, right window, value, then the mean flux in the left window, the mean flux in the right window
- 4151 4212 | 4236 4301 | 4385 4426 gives 6.4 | 36.4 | 37.7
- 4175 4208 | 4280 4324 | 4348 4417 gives 6.8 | 35.8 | 37.2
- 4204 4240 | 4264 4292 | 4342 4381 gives 1.6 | 34.7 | 37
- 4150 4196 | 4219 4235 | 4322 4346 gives 1.4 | 36.8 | 34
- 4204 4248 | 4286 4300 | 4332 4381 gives 1.9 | 34.7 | 36.2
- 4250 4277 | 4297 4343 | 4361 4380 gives 6.2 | 34.5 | 38.4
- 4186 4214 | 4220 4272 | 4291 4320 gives -1.1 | 36.1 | 29.7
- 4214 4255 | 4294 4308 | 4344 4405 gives 3.7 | 34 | 37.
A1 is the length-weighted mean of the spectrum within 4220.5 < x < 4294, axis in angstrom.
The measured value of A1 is 33.6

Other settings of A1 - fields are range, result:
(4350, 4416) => 37.2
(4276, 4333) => 31.9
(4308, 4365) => 35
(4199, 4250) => 34.6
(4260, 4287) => 34.1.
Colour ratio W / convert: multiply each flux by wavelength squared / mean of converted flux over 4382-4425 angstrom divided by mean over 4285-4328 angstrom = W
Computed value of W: 1.27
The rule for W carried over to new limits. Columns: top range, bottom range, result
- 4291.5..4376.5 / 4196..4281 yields 1.03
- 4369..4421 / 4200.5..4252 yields 1.16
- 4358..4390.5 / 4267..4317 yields 1.27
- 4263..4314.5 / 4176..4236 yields 0.91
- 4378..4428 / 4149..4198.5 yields 1.14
